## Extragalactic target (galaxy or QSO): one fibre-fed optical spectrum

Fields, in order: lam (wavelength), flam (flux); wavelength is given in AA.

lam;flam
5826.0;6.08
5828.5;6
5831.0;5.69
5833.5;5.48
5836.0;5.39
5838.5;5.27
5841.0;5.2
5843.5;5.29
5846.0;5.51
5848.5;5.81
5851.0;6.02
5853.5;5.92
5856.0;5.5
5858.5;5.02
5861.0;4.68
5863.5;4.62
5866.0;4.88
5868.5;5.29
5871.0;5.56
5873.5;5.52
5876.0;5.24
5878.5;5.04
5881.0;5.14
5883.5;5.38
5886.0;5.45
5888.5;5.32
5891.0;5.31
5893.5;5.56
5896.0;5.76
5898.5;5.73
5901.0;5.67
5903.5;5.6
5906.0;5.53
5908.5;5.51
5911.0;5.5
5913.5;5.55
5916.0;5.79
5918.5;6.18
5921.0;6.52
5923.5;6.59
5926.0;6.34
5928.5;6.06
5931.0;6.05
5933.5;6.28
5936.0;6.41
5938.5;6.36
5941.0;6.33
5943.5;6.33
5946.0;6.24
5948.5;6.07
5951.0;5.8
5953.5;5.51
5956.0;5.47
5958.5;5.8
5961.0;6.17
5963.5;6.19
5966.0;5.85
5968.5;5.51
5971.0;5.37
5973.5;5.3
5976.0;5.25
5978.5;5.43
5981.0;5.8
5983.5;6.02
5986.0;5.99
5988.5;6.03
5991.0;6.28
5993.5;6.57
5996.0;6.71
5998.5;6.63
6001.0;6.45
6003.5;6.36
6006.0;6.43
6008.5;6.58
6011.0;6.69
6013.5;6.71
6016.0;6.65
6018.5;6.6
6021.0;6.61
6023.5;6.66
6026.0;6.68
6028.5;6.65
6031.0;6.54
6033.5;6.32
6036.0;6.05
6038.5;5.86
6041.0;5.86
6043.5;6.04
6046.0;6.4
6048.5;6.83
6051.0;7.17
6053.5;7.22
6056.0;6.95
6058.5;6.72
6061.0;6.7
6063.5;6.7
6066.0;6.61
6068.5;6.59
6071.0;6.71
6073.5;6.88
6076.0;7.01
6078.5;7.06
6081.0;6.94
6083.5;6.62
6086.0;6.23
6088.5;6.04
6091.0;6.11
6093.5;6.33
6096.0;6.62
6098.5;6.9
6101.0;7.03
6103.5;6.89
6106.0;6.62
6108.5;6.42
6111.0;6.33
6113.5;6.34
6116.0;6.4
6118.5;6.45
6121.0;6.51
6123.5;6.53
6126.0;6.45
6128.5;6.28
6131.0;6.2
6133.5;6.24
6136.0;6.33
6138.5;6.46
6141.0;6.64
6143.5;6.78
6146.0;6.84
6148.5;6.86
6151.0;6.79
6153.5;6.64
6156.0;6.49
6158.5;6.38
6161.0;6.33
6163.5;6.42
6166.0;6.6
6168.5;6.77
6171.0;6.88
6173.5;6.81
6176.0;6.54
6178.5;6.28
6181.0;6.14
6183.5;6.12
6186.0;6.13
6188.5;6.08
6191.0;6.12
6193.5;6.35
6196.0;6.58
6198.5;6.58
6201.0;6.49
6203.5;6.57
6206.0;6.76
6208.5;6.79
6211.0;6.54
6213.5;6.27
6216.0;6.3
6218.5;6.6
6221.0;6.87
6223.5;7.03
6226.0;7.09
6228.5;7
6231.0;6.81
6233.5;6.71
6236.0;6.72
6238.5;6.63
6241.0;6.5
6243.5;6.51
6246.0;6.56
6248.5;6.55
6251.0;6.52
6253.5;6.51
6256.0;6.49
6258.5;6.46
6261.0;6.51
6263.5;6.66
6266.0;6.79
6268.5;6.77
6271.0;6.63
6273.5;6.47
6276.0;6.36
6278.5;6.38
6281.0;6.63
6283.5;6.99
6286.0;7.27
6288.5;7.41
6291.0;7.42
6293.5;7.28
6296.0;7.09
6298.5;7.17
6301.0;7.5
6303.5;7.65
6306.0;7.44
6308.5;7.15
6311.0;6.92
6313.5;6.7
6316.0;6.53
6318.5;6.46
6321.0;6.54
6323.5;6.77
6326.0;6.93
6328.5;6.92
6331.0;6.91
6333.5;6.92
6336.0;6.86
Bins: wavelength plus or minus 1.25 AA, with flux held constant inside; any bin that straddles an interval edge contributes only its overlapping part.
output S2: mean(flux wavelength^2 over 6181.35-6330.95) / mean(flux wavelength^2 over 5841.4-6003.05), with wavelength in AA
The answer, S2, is 1.30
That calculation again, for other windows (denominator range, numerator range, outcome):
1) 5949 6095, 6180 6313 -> 1.14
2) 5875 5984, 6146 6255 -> 1.24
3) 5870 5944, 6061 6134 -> 1.21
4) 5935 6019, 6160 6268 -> 1.16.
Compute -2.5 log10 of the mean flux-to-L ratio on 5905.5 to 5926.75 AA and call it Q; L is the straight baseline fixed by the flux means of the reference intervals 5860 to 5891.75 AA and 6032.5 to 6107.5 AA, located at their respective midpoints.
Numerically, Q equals -0.09 mag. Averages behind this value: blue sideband 5.19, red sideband 6.6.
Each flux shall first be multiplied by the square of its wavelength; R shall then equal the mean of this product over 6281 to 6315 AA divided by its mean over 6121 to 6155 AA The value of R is 1.2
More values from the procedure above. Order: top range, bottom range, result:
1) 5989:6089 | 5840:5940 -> 1.23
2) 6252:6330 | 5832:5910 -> 1.46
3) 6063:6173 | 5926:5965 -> 1.15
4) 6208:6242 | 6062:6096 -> 1.06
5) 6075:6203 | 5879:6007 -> 1.18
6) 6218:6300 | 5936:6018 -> 1.22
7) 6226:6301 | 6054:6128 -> 1.08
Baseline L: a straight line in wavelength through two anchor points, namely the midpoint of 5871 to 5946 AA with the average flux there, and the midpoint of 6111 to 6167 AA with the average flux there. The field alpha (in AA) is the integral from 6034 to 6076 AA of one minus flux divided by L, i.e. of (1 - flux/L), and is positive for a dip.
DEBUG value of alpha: -2.3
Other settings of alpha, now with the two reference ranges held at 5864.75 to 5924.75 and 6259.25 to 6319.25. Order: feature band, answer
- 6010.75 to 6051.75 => -3.0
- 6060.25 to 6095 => -2.3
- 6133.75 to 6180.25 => -0.9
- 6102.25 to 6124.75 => -0.6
